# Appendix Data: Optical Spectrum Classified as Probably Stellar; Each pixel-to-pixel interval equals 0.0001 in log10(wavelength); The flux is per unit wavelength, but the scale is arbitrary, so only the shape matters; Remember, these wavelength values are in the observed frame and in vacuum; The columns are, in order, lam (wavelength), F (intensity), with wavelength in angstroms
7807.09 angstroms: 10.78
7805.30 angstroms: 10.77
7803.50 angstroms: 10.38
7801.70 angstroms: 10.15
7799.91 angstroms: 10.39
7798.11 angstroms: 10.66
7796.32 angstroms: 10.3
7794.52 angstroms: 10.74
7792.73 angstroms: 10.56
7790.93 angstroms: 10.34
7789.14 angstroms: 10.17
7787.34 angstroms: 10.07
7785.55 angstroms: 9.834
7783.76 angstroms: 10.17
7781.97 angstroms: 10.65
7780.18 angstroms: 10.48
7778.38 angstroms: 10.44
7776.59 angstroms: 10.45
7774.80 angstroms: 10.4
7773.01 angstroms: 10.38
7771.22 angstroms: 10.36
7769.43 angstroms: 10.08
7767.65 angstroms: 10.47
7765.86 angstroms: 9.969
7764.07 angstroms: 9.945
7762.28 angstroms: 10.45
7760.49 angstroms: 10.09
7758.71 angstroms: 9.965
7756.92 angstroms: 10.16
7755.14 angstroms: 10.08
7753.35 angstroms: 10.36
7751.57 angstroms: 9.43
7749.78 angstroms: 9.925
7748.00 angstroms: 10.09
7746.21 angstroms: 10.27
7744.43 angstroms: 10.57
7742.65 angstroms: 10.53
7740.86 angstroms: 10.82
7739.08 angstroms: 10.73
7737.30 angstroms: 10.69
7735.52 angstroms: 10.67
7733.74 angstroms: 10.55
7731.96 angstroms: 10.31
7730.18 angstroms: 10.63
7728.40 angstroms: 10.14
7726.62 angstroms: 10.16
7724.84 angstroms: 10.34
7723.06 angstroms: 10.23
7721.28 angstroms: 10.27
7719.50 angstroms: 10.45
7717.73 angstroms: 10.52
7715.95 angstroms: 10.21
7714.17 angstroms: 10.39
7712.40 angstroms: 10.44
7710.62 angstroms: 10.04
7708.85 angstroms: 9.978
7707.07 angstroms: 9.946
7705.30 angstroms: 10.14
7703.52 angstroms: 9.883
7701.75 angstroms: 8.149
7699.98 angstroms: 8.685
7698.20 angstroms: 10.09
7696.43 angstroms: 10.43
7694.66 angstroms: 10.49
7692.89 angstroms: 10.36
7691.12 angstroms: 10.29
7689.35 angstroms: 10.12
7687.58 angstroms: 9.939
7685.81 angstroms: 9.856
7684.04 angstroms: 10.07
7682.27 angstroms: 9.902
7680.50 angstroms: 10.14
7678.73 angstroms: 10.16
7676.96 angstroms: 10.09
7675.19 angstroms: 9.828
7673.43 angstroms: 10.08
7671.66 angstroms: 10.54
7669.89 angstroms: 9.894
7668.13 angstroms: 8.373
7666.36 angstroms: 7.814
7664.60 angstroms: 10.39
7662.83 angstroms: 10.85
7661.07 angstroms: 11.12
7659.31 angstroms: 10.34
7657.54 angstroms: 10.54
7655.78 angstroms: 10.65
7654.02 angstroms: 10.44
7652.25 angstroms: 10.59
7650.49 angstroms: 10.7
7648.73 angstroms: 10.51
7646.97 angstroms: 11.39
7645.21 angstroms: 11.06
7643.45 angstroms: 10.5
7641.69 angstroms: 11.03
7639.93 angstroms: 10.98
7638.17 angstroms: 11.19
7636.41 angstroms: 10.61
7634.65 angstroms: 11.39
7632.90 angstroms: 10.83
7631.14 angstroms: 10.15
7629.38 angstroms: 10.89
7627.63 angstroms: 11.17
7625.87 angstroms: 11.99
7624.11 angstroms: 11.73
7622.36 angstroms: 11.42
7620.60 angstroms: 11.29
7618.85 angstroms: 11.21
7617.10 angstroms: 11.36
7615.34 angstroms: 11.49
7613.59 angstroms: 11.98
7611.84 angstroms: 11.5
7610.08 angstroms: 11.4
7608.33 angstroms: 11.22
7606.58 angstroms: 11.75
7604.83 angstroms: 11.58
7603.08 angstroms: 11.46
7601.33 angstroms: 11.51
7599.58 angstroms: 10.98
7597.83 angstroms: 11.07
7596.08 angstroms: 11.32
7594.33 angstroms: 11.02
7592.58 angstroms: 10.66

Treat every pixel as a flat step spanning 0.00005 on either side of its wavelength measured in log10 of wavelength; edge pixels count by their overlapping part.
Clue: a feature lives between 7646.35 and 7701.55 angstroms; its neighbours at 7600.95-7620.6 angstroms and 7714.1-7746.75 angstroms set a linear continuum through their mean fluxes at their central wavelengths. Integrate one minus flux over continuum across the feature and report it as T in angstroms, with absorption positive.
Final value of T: 4.15 angstroms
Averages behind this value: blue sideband 11.5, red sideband 10.4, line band 10.1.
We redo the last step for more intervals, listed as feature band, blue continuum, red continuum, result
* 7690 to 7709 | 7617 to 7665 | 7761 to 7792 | 1.4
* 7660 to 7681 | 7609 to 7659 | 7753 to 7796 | 1.8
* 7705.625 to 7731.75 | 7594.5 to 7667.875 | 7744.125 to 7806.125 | 0.7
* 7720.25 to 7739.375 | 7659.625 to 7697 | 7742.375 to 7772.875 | -0.6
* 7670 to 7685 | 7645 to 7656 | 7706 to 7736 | 0.7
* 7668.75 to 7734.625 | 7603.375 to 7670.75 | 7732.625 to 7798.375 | 3.1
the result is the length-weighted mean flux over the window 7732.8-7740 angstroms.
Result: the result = 10.7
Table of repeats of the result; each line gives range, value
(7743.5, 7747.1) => 10.4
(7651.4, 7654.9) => 10.5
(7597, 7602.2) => 11.2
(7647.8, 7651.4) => 10.6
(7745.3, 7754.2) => 10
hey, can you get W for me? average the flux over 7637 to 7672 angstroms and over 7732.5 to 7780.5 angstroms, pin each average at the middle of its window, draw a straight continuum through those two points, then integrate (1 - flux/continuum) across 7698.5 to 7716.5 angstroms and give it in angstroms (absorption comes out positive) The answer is 1.0 angstroms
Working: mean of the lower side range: 10.4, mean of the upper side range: 10.3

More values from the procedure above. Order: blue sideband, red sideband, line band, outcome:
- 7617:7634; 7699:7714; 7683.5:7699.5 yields -0.3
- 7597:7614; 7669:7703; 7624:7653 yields -0.4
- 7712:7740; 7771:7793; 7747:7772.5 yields 0.6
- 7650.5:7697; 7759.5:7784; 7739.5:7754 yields 0.0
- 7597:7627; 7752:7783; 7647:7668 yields 1.5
